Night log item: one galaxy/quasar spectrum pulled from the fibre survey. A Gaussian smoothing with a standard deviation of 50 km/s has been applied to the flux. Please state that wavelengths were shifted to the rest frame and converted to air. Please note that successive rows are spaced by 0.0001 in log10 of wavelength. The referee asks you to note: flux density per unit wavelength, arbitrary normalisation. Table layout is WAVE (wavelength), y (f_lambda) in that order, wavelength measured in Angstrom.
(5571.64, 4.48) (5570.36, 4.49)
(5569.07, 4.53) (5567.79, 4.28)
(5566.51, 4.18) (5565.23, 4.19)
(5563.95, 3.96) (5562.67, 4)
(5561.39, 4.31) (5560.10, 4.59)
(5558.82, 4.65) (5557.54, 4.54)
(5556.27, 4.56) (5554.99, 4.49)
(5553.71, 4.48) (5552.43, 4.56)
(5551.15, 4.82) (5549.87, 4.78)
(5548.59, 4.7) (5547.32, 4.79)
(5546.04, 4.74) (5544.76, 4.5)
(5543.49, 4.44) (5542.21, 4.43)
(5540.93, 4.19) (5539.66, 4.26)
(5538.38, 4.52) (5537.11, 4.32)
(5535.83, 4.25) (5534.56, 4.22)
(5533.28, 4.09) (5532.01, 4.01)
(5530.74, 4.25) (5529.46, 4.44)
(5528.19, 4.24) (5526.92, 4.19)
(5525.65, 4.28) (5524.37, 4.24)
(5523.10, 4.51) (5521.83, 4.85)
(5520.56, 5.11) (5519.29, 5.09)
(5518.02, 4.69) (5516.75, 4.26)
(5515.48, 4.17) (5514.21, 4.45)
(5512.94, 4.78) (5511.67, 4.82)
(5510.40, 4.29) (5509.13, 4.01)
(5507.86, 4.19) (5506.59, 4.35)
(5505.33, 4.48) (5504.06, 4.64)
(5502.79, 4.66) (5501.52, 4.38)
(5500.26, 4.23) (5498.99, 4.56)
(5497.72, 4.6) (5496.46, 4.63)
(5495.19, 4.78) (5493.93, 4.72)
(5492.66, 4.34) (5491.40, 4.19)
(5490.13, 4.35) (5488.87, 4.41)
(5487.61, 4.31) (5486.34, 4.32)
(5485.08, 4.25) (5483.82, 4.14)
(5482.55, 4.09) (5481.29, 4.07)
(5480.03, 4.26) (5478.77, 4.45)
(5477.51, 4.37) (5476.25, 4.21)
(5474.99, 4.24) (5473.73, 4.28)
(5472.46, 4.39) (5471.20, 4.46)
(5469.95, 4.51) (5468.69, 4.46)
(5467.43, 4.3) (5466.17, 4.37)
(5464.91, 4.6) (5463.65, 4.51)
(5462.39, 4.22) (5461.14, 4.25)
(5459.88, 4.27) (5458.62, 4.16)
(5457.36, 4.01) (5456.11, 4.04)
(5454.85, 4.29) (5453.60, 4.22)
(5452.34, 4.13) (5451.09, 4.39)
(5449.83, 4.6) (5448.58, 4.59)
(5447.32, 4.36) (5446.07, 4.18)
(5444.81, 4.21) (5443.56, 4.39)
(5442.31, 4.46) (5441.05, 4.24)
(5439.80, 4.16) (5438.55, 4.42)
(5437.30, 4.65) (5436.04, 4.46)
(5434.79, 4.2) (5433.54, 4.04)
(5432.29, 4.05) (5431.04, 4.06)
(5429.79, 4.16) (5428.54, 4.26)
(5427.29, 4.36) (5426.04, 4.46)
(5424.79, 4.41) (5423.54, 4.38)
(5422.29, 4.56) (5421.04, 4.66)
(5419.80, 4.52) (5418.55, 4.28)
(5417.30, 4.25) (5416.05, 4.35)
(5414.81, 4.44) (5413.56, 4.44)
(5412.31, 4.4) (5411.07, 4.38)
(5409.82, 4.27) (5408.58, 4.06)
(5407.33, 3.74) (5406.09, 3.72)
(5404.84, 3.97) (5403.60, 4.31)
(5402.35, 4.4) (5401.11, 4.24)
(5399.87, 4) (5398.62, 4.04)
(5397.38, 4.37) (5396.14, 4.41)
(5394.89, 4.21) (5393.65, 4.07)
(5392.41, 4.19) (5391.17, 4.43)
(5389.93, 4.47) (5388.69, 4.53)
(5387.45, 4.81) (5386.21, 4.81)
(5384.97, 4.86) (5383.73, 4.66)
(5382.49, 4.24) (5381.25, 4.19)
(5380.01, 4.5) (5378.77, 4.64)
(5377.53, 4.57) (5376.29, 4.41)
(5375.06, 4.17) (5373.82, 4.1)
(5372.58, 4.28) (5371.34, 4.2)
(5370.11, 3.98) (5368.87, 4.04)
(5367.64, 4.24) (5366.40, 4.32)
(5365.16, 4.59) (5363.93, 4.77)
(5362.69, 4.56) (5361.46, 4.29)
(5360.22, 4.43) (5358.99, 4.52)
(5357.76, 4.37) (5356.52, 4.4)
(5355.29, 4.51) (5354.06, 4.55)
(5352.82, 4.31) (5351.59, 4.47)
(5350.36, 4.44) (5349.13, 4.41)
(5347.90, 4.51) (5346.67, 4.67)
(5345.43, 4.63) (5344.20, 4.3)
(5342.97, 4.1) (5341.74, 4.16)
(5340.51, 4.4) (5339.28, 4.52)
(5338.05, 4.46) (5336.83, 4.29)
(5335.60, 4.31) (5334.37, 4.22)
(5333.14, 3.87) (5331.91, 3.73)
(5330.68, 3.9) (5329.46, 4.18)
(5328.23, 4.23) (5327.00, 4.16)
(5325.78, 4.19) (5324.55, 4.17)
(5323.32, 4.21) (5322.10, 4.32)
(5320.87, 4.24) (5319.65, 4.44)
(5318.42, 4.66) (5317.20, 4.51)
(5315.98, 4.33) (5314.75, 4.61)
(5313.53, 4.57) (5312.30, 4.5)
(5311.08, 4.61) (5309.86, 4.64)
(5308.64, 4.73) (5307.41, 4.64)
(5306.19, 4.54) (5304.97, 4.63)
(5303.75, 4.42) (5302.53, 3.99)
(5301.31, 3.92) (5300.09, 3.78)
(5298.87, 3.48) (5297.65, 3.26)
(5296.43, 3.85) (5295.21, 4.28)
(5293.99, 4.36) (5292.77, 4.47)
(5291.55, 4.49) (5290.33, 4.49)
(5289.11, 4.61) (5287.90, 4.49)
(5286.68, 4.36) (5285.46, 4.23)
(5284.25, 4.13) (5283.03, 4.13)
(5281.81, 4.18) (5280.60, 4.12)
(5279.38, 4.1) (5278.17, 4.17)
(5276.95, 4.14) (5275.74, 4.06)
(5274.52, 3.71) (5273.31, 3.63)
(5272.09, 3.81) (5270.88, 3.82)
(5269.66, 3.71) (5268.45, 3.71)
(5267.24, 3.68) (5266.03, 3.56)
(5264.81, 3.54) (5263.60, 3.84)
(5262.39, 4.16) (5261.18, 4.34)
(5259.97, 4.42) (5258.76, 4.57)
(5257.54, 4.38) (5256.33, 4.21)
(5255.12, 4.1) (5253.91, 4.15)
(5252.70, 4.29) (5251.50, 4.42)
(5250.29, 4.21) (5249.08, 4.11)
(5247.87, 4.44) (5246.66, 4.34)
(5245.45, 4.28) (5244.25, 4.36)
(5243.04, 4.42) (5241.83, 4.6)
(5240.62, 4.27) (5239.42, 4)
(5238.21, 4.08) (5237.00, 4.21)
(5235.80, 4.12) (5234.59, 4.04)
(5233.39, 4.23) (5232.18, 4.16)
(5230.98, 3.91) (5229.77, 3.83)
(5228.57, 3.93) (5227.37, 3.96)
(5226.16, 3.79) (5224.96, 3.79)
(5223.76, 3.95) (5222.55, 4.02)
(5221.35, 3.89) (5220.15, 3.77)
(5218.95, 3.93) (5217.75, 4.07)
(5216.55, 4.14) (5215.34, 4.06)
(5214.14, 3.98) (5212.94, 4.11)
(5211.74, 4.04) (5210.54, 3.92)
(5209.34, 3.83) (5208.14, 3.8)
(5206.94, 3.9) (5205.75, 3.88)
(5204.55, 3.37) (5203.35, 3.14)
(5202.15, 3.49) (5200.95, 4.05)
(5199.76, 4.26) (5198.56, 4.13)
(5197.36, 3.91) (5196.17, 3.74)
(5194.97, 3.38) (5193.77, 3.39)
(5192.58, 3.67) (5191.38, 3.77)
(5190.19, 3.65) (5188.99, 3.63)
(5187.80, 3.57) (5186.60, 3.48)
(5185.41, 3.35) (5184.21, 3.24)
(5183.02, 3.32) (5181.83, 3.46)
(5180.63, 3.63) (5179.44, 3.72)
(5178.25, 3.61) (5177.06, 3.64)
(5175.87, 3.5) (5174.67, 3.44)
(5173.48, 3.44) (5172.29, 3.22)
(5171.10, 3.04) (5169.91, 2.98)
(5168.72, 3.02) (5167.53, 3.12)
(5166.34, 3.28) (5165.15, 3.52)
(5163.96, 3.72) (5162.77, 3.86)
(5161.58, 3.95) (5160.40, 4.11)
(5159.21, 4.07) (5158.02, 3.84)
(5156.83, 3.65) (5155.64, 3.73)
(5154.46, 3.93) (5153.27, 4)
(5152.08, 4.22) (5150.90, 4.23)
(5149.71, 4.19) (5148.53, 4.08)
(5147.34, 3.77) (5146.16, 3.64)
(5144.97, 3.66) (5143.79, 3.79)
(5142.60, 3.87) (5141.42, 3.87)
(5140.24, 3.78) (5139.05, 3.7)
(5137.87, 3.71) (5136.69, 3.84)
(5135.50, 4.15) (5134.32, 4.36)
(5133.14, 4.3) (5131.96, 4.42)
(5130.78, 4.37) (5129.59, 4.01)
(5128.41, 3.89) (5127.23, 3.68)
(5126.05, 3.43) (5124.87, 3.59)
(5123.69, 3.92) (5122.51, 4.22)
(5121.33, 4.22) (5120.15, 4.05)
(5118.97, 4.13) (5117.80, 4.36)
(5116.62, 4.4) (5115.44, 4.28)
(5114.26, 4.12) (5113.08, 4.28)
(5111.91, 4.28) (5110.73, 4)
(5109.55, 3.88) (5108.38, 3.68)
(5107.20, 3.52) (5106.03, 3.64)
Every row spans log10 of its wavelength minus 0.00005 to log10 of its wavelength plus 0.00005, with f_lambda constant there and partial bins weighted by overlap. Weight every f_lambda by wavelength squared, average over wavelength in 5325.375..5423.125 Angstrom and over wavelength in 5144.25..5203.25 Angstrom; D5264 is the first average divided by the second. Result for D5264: 1.3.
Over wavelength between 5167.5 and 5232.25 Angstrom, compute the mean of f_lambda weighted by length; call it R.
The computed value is 3.69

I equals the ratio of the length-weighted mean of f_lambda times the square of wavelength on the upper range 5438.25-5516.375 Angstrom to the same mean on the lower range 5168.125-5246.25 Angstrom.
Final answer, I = 1.27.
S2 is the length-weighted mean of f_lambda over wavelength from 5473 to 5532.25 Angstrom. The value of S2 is 4.41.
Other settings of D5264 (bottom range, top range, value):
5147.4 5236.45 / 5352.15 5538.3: 1.28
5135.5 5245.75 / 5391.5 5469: 1.23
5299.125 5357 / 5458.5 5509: 1.07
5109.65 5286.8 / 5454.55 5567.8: 1.26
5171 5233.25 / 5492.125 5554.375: 1.35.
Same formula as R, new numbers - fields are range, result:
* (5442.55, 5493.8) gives 4.31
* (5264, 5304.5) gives 4.02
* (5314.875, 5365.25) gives 4.35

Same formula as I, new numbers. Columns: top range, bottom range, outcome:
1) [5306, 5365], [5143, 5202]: 1.27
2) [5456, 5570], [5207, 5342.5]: 1.16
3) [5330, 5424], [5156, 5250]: 1.22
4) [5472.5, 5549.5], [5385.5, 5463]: 1.06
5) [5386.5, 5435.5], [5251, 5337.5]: 1.07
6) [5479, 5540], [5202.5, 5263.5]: 1.20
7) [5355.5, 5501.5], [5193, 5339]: 1.12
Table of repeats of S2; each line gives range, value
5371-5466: 4.32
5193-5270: 4.01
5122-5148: 3.91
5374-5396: 4.45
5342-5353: 4.42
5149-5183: 3.64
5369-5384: 4.31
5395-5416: 4.2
